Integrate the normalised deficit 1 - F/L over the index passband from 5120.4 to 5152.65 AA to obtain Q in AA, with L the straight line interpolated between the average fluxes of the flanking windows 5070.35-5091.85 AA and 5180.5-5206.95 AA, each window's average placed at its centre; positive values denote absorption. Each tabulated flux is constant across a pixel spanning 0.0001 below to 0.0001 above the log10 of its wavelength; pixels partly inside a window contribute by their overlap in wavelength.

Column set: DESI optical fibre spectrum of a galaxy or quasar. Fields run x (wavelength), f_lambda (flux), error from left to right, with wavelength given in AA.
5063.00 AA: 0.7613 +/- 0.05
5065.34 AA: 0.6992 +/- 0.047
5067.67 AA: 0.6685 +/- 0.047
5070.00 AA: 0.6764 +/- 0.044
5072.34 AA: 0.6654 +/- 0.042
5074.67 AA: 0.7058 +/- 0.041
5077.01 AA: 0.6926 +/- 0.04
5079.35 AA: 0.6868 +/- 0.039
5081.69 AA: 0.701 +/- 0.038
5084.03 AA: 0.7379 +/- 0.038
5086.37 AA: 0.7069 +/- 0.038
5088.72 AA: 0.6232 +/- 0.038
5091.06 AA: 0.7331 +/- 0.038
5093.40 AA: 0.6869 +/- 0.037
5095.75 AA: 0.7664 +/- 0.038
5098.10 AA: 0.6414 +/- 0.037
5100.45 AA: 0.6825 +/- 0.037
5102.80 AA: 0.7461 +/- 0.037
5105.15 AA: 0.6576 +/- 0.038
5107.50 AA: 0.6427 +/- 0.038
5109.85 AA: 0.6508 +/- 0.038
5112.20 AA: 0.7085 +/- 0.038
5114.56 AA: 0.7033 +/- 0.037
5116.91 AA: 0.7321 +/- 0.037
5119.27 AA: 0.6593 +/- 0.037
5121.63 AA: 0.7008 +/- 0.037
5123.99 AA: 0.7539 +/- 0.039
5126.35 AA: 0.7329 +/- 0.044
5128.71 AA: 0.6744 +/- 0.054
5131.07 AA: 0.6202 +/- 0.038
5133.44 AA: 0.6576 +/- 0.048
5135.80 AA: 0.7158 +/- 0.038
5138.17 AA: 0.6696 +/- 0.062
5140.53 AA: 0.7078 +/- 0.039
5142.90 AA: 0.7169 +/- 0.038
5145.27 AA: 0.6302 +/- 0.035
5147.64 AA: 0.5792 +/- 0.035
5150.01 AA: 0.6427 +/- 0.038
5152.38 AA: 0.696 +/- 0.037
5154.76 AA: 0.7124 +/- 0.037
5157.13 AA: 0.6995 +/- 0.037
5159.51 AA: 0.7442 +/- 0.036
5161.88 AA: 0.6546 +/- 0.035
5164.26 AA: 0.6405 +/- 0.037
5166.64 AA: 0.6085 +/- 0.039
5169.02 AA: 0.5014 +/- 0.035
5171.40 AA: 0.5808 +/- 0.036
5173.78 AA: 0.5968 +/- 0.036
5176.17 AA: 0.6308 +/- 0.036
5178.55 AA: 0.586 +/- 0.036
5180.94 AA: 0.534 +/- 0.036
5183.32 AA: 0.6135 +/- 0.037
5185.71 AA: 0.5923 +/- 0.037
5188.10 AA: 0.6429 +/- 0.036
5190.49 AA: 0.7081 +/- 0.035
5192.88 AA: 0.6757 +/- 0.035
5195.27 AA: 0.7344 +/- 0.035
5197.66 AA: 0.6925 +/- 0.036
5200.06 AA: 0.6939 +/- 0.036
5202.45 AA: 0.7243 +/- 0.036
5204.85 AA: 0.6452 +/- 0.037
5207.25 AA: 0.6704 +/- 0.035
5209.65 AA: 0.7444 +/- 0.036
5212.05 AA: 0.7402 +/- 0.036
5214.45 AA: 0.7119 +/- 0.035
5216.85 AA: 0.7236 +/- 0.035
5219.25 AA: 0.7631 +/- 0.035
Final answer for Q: 0.05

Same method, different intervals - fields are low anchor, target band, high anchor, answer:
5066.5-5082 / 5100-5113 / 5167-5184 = -0.60 AA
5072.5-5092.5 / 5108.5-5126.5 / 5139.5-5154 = -0.66 AA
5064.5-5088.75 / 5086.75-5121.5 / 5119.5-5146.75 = -0.01 AA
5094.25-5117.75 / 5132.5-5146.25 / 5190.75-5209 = 0.17 AA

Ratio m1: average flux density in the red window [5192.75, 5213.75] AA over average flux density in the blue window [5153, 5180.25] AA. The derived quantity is 1.1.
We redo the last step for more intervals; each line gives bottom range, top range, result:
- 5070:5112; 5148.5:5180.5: 0.92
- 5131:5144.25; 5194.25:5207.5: 1.01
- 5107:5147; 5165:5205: 0.92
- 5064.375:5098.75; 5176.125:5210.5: 0.95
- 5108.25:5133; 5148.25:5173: 0.93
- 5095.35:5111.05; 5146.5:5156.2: 0.97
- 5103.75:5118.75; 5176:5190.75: 0.89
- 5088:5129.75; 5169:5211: 0.93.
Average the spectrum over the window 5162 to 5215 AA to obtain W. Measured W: 0.648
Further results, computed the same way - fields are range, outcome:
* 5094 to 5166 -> 0.684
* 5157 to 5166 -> 0.678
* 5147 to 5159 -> 0.674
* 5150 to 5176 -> 0.643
